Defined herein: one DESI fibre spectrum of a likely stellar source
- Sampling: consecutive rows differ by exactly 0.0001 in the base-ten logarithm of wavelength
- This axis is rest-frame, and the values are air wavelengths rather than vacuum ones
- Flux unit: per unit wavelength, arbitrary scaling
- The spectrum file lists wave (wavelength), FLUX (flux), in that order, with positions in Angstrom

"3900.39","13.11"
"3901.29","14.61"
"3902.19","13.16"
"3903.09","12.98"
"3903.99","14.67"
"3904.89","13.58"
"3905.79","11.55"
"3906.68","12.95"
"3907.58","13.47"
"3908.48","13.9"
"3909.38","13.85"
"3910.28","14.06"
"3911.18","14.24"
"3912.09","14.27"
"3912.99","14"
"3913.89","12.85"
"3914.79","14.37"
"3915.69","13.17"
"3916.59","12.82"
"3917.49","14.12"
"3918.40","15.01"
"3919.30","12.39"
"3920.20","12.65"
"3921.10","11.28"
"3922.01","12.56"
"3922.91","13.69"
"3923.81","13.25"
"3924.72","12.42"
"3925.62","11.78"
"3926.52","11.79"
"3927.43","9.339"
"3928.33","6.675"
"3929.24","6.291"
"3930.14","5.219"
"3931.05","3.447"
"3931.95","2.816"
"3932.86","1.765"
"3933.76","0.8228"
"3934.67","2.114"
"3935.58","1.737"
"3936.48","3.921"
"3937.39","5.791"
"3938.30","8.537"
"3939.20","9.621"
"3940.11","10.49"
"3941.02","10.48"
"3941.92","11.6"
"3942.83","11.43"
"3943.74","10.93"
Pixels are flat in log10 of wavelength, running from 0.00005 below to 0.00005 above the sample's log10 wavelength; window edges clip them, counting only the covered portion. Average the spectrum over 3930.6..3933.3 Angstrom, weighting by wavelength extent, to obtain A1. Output 2.68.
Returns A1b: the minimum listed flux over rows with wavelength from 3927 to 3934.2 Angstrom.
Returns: 0.8228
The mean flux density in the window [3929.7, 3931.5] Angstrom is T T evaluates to 4.32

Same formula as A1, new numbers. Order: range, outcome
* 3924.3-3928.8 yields 10.4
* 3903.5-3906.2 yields 13.3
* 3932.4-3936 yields 1.61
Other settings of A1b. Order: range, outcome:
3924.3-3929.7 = 6.291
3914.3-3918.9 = 12.82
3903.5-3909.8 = 11.55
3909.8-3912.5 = 14.06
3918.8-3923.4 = 11.28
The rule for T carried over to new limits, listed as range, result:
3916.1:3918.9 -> 13.9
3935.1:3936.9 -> 2.8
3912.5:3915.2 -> 13.8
